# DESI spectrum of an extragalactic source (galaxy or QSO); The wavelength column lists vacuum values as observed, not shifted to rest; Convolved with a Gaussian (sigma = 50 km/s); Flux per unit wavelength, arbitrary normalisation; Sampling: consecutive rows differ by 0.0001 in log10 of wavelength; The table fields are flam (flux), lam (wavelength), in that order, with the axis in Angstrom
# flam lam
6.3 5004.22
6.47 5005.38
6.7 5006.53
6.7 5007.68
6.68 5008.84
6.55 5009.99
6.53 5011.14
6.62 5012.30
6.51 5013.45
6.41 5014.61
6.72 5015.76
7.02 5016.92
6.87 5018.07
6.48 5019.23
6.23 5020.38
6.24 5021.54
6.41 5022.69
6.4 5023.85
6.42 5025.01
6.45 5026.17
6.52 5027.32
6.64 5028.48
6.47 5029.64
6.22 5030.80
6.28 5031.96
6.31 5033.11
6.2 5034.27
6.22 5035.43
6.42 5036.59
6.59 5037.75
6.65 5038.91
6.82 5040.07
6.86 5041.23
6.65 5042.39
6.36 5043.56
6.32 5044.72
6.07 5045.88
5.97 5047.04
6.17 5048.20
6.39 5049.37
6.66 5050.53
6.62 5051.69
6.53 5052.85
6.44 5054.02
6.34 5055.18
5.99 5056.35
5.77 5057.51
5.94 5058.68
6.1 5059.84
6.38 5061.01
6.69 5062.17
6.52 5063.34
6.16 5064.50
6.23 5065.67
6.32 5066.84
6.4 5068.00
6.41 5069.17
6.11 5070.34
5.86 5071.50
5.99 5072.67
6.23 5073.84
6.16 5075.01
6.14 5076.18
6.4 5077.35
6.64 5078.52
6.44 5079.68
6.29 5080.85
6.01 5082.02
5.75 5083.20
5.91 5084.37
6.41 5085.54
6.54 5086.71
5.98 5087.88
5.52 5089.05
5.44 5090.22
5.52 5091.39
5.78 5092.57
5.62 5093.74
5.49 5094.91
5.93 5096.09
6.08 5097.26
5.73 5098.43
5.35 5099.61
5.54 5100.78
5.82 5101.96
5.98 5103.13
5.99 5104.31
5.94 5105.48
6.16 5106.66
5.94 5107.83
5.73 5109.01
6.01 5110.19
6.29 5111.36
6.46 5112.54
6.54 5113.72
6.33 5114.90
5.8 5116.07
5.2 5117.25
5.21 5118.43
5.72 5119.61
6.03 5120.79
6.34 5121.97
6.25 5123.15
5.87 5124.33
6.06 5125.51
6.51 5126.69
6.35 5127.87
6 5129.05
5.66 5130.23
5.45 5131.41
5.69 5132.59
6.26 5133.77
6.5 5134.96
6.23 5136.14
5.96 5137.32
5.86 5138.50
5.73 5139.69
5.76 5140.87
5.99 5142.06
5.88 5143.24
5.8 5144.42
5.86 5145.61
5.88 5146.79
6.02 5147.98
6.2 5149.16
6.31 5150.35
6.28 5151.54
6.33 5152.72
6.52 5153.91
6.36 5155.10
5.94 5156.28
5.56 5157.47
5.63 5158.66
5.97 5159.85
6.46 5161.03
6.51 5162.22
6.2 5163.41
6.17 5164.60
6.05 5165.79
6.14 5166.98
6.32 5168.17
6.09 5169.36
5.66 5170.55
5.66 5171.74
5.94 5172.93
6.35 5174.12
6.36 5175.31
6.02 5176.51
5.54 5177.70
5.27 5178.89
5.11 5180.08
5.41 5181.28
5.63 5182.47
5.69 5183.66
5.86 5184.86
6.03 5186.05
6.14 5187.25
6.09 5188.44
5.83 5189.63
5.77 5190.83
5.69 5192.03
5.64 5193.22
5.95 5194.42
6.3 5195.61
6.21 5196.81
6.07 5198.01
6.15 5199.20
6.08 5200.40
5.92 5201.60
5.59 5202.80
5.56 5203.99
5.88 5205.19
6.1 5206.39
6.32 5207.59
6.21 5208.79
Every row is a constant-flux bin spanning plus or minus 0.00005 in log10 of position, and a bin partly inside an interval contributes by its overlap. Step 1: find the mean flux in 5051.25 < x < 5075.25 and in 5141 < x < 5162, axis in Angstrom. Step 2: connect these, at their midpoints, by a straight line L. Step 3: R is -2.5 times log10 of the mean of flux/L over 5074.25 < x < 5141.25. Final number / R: 0.032 mag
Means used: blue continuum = 6.25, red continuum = 6.06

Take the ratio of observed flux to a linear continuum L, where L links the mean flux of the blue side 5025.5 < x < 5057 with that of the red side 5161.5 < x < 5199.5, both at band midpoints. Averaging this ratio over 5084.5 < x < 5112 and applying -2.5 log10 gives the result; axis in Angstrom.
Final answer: 0.06 mag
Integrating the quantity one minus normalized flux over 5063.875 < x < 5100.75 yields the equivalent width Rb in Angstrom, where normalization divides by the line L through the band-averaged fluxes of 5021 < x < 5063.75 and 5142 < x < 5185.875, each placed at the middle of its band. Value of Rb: 1.3 Angstrom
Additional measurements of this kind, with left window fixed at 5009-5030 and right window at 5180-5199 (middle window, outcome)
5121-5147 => 0.37 Angstrom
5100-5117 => 0.46 Angstrom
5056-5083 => 0.49 Angstrom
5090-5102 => 1.09 Angstrom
